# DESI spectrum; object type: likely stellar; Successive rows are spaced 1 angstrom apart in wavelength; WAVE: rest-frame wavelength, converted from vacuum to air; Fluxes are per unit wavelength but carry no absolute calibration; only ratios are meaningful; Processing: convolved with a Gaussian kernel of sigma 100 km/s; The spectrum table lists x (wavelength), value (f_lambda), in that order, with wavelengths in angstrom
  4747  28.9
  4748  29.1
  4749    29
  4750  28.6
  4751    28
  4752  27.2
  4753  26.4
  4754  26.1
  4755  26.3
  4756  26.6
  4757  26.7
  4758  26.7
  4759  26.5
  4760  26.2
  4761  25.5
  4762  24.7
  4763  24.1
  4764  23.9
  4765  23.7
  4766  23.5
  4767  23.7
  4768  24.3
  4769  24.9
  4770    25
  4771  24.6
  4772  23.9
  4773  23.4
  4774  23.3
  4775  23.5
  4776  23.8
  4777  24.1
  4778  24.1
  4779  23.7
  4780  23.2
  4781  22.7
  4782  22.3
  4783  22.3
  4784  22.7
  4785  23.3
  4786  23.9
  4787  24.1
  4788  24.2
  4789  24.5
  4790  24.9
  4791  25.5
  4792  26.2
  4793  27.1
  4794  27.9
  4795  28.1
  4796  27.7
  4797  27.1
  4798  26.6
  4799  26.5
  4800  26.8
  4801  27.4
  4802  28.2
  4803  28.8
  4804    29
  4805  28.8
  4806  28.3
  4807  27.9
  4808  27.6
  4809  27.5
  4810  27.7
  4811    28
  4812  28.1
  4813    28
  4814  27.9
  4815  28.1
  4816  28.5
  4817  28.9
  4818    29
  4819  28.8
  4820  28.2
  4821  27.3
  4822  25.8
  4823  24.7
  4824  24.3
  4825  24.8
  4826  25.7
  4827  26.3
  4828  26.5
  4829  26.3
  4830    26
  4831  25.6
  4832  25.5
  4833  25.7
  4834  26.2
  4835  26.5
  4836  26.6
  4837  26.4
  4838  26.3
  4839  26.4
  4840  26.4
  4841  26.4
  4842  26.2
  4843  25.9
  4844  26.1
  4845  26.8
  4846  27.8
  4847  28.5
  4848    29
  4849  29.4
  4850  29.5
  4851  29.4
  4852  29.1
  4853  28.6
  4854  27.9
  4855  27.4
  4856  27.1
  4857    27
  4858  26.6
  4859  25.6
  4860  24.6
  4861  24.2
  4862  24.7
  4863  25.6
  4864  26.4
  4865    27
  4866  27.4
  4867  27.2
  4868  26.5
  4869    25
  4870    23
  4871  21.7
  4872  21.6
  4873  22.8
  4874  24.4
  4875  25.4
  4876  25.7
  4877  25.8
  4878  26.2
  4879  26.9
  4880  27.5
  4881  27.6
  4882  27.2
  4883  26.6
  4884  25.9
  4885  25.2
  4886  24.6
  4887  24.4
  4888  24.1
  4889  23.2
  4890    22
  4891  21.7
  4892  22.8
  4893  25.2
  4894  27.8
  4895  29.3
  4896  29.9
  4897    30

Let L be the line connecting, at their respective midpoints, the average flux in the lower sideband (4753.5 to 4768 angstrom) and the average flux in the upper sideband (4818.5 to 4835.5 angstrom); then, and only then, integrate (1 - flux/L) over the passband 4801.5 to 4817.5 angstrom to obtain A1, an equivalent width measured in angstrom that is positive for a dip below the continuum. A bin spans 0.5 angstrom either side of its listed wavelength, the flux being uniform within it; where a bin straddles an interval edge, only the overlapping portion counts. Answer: -1.4 angstrom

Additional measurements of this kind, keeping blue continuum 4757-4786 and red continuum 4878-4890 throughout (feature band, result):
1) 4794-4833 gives -4.1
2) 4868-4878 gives 0.5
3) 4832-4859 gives -2.3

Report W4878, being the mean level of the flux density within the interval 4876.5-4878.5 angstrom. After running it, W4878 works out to 26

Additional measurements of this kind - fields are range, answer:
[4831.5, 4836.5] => 26.1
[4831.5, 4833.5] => 25.6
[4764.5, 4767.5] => 23.6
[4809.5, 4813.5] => 27.9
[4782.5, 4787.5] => 23.3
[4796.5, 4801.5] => 26.9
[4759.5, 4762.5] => 25.5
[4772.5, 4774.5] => 23.4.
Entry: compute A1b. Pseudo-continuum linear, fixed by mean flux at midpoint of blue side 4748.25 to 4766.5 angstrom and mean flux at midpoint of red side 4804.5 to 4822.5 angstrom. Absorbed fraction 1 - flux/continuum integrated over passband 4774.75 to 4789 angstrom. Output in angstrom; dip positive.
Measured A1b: 1.85 angstrom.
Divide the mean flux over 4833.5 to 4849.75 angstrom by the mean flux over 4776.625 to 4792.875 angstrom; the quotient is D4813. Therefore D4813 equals 1.13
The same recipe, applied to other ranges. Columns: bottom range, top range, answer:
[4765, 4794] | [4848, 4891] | 1.07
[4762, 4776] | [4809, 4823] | 1.16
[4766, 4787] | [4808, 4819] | 1.19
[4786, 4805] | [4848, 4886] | 0.98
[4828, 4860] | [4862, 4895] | 0.93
